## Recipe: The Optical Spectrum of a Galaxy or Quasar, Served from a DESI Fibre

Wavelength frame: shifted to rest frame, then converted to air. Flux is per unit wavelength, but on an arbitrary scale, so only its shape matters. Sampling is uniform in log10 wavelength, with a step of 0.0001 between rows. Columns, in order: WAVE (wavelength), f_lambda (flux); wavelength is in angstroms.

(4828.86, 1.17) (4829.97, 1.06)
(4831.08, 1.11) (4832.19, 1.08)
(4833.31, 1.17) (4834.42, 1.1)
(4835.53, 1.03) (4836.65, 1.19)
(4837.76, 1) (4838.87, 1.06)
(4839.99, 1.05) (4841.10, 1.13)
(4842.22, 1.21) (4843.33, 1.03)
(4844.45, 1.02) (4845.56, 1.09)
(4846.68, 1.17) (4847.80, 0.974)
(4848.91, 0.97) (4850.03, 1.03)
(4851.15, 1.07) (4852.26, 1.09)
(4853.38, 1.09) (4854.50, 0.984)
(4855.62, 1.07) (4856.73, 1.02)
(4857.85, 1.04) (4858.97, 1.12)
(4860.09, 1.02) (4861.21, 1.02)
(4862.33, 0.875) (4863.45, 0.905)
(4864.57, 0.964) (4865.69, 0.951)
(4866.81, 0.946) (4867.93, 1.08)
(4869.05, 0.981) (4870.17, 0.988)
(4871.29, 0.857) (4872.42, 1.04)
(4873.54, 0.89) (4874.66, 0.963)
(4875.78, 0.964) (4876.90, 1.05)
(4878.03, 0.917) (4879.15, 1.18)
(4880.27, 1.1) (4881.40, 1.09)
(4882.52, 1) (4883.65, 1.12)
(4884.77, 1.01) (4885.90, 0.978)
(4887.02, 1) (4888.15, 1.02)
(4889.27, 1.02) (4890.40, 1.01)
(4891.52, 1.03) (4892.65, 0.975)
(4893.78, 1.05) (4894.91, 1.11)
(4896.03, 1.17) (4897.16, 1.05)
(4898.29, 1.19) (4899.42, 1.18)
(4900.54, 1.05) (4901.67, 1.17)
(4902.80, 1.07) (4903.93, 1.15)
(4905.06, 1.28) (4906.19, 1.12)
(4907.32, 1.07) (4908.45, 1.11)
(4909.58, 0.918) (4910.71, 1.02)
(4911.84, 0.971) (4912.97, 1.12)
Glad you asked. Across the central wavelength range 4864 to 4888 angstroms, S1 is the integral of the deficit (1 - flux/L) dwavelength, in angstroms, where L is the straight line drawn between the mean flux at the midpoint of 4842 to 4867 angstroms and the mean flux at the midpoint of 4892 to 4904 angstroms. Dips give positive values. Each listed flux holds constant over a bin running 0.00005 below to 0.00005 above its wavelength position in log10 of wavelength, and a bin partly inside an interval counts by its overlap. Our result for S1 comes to 1.4 angstroms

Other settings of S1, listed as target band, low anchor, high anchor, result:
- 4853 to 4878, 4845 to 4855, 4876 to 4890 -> 1.3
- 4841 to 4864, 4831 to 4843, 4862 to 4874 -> -0.3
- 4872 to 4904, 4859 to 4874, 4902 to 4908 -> 0.3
